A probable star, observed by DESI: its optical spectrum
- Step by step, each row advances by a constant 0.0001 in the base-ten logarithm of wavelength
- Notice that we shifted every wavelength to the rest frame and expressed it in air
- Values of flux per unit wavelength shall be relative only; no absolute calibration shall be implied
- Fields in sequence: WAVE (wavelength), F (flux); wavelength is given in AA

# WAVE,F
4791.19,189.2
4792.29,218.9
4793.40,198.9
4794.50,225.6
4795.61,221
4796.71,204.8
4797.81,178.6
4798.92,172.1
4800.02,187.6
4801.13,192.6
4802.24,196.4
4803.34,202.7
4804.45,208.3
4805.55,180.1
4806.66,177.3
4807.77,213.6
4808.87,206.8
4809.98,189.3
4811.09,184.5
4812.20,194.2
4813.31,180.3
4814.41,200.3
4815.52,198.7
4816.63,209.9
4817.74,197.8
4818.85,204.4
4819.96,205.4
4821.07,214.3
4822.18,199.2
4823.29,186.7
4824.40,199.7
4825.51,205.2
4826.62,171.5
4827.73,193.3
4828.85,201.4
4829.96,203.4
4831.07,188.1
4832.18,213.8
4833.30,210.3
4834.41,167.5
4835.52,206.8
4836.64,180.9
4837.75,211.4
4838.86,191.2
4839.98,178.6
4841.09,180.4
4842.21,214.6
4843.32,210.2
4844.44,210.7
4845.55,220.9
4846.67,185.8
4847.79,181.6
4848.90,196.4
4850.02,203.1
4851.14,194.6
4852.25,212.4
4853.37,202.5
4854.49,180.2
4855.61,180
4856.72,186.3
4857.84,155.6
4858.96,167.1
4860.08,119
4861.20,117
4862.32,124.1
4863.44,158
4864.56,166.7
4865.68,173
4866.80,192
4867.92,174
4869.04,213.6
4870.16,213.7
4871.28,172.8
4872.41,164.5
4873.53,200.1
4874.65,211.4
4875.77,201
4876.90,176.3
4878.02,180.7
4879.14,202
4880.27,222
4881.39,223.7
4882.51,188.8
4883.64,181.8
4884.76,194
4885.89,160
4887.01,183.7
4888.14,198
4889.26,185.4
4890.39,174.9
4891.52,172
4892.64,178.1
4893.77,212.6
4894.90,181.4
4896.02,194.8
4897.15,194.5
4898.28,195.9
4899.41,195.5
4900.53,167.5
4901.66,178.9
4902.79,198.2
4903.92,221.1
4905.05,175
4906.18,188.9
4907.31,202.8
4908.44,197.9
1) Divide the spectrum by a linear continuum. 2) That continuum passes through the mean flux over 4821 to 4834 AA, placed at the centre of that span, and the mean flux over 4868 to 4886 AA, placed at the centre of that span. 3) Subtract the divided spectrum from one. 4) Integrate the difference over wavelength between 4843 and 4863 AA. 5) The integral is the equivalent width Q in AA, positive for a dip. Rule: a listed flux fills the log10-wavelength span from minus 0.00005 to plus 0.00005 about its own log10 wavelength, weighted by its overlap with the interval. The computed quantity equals 1.7 AA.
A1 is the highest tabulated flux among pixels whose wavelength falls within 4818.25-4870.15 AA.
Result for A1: 220.9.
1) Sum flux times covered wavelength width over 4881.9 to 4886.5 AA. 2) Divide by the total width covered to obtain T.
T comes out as 182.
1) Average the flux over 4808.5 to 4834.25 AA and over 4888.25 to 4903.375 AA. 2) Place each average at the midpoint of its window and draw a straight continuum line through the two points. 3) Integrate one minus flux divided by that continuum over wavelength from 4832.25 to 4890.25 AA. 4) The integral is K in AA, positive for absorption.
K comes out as 1.6 AA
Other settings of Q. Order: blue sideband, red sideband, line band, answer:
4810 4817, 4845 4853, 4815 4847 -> -0.4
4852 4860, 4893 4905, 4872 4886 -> -0.6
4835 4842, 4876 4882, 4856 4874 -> 2.7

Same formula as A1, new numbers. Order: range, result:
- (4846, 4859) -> 212.4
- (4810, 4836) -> 214.3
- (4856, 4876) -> 213.7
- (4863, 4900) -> 223.7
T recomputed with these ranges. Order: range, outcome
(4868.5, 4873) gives 191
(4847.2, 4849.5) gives 189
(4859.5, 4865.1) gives 137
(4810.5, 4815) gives 190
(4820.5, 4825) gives 200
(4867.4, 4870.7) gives 201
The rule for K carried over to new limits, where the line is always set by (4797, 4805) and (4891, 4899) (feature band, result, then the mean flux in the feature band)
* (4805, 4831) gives -0.7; 196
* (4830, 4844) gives -0.4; 197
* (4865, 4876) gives 0.0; 191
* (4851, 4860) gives 0.5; 181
